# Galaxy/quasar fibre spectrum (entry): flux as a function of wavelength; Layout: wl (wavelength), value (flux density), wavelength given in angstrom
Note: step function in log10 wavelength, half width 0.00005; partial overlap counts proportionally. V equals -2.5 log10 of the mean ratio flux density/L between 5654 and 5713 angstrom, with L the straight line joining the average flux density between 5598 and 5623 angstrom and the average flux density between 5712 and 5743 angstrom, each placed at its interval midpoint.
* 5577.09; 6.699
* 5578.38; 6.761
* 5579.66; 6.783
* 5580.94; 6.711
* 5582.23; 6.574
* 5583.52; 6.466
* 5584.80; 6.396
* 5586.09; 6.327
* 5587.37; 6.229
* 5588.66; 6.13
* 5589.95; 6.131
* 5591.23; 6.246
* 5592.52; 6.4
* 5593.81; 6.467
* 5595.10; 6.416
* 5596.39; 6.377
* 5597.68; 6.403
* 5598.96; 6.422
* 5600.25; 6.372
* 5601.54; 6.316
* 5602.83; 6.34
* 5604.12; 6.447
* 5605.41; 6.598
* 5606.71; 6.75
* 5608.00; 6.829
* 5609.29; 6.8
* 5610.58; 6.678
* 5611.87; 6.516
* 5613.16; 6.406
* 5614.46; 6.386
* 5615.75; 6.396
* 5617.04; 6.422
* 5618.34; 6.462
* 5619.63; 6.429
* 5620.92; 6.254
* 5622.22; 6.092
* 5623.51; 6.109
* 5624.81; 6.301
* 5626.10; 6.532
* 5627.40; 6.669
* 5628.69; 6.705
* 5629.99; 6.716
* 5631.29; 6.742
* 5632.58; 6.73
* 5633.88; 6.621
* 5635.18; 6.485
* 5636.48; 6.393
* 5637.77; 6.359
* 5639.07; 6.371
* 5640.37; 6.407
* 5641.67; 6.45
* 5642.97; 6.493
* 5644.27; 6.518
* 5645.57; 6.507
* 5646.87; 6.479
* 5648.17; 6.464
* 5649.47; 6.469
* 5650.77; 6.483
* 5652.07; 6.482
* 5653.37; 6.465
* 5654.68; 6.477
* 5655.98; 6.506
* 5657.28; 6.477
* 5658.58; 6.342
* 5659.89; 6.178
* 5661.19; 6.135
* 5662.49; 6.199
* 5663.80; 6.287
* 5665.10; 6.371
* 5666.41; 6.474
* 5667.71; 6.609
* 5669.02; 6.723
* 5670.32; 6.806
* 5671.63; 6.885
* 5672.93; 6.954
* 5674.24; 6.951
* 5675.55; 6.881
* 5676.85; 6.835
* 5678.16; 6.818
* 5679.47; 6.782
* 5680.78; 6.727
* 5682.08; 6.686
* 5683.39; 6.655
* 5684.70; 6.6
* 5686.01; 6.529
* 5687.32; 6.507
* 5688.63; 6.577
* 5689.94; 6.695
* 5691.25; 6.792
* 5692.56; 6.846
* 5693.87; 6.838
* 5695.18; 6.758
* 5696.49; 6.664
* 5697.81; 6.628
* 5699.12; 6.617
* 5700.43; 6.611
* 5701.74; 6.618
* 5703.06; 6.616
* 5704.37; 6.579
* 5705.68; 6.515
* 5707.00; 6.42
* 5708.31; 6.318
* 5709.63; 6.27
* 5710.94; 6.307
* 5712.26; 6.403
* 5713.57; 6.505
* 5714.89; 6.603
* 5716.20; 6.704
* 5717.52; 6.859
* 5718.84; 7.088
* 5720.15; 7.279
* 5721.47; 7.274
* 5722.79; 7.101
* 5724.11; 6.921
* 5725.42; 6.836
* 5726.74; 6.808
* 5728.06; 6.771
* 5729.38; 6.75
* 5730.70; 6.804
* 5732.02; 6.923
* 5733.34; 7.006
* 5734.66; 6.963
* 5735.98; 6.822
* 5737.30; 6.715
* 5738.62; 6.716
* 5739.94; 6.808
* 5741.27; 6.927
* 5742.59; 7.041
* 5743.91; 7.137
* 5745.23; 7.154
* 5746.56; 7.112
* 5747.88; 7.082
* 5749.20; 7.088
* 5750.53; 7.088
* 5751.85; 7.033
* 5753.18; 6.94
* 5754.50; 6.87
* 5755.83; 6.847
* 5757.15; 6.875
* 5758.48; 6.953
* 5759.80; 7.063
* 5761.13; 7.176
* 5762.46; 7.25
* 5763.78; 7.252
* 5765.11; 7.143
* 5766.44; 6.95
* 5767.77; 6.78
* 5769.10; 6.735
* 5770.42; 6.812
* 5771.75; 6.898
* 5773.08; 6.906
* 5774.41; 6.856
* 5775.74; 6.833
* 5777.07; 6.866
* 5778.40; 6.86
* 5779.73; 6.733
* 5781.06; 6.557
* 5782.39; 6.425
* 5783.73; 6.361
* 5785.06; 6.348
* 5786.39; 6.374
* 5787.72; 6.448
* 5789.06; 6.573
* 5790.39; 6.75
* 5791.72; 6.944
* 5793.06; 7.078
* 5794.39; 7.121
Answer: 0.02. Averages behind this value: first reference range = 6.47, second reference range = 6.86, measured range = 6.59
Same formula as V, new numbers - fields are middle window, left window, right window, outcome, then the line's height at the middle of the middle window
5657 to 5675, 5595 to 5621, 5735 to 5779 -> 0.02 mag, 6.67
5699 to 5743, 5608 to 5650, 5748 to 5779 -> 0.01 mag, 6.81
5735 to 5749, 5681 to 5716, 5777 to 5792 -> -0.06 mag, 6.59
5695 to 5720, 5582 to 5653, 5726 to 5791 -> 0.02 mag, 6.71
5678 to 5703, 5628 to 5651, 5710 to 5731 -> 0.00 mag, 6.7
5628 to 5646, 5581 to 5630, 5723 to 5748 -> 0.00 mag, 6.55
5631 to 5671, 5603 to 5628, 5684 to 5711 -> 0.01 mag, 6.52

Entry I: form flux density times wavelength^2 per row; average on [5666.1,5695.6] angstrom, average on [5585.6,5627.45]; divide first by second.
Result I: 1.1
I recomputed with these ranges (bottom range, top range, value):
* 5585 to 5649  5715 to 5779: 1.13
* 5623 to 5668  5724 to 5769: 1.12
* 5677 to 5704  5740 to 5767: 1.08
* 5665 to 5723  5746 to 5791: 1.05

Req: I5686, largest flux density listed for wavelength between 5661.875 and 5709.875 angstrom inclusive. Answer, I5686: 6.954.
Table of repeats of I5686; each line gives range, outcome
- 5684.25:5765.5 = 7.279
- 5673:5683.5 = 6.951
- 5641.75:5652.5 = 6.518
